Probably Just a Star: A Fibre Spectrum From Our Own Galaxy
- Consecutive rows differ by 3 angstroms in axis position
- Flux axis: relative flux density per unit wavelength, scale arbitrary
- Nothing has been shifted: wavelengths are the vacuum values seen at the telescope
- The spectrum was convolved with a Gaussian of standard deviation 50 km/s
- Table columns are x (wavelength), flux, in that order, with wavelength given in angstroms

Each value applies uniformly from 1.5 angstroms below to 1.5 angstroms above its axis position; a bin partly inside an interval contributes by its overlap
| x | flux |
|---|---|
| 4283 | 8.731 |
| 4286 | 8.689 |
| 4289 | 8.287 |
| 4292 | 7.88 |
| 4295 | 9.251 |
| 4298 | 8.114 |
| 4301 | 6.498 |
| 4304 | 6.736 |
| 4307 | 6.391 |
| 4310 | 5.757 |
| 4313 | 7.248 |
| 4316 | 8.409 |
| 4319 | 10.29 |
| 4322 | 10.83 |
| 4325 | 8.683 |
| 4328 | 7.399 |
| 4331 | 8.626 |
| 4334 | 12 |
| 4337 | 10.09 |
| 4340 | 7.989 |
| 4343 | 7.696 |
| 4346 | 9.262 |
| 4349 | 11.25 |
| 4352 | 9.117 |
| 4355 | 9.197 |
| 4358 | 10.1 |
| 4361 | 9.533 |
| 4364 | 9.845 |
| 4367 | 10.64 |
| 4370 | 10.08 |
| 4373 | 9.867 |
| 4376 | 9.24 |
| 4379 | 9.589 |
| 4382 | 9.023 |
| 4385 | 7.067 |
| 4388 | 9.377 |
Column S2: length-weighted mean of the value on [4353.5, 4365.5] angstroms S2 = 9.67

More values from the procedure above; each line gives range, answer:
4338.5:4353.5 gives 9.06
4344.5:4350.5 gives 10.3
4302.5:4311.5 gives 6.29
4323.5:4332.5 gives 8.24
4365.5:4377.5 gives 9.96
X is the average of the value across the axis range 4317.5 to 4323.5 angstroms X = 10.6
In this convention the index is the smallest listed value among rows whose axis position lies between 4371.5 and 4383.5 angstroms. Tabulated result 9.023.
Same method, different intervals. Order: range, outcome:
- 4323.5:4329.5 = 7.399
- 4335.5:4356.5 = 7.696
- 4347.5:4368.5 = 9.117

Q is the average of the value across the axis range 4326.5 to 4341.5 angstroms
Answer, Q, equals 9.22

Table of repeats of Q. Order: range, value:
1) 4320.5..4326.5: 9.76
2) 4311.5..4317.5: 7.83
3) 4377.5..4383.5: 9.31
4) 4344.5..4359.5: 9.79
